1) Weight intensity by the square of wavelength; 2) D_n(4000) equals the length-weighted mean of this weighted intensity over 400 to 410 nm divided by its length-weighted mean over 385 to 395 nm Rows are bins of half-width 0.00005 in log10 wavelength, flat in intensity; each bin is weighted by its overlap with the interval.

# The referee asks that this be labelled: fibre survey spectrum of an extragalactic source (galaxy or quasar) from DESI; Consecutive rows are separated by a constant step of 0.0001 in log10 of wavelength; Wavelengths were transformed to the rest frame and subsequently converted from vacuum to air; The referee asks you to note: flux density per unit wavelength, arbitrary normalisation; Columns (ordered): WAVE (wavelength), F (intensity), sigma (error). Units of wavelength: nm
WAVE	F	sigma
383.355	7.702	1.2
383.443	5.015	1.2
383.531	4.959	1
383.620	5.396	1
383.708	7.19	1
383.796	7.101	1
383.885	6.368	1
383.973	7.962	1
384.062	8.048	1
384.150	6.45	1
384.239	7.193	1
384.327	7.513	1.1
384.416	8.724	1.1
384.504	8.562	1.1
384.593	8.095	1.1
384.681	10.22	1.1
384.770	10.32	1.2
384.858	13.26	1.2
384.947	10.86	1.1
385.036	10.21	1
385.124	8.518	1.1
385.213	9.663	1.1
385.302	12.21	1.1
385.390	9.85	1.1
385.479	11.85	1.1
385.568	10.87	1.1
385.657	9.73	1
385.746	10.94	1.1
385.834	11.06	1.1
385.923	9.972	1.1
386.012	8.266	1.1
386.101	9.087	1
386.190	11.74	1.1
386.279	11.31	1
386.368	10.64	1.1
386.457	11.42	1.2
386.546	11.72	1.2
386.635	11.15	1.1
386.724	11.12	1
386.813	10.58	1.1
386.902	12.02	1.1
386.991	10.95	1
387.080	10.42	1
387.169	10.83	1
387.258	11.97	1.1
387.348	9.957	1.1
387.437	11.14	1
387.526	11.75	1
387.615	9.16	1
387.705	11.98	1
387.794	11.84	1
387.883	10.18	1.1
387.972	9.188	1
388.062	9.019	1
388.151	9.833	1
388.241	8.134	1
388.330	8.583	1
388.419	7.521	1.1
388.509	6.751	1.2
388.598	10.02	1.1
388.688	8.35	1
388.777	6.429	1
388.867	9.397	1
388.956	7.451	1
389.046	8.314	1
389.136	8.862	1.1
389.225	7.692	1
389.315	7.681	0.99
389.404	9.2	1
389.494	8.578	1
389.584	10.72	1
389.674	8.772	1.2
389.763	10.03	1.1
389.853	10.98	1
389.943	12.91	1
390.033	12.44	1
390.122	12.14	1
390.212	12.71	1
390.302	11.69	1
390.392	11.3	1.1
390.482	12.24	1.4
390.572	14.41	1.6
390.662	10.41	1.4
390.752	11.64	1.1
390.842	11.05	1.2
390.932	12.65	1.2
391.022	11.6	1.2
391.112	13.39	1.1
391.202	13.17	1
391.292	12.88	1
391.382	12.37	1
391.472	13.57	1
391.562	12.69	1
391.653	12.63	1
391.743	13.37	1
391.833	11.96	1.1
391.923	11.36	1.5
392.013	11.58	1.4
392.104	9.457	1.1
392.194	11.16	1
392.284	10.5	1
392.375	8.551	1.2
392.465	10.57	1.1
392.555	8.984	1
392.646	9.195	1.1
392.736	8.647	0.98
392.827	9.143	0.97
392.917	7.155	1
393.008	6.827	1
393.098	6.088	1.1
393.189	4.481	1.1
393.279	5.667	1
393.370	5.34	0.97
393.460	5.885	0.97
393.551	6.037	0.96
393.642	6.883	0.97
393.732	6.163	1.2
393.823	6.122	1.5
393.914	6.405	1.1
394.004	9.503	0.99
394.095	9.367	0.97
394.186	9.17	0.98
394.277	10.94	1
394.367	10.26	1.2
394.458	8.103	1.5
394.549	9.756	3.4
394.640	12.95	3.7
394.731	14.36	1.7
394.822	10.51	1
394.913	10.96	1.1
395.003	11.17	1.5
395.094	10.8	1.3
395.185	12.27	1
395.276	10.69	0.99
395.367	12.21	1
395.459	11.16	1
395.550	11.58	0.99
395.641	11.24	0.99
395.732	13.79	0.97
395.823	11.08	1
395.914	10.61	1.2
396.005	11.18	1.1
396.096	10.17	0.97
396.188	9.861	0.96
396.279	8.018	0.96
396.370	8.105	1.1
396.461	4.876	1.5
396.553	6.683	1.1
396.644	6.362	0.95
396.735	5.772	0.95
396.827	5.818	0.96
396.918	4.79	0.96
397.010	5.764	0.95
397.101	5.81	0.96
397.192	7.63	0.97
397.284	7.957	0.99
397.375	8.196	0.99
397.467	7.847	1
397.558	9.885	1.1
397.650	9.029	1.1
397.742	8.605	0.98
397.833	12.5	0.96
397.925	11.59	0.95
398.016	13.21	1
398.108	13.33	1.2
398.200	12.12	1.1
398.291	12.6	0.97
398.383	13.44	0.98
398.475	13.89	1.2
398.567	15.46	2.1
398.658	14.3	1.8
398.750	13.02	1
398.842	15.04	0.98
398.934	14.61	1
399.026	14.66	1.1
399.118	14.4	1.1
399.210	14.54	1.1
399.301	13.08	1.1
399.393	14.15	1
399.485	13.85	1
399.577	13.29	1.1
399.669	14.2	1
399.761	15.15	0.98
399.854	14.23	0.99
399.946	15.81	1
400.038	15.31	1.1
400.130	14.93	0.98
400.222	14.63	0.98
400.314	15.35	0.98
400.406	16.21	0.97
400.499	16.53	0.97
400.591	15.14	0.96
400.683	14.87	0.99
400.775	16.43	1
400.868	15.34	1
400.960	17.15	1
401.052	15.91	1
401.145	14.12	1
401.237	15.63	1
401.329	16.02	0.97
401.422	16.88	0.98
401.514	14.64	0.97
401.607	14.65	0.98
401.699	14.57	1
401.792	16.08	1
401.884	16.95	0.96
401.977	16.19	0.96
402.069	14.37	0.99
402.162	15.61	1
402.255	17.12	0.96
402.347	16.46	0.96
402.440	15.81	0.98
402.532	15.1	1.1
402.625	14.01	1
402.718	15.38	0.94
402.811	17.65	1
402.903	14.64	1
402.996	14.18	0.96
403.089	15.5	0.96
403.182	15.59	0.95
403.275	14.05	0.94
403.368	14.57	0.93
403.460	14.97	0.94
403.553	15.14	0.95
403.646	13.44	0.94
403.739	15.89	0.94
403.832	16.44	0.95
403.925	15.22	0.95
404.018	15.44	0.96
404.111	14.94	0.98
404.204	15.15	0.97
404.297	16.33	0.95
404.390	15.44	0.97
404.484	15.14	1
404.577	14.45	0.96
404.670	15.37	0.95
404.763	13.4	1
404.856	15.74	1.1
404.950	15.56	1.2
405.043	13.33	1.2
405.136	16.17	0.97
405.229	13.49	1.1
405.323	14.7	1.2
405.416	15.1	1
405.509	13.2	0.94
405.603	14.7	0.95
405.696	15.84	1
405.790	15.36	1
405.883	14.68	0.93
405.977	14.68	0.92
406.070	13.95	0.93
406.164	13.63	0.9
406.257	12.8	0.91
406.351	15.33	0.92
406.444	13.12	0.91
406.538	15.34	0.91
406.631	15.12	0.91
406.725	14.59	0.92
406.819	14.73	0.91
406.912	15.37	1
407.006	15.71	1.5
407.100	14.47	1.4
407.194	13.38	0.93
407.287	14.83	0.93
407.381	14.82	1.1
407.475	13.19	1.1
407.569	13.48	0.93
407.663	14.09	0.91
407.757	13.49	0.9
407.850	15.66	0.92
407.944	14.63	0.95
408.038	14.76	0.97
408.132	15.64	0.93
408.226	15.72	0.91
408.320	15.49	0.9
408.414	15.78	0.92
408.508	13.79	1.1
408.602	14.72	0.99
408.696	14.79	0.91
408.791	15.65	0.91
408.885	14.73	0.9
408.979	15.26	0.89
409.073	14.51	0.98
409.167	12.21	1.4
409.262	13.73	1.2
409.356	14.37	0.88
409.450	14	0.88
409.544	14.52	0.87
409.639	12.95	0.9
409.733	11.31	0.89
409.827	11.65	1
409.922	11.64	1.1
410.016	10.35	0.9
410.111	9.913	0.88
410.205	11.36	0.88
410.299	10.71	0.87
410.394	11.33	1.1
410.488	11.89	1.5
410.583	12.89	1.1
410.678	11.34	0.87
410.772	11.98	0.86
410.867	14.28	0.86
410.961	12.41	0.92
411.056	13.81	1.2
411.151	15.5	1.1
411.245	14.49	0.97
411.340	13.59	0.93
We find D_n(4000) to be 1.59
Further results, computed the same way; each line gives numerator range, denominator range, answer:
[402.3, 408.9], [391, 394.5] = 1.69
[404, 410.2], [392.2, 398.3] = 1.67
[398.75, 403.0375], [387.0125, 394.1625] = 1.64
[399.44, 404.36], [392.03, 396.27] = 1.69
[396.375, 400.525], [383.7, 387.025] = 1.28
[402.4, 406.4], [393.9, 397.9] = 1.65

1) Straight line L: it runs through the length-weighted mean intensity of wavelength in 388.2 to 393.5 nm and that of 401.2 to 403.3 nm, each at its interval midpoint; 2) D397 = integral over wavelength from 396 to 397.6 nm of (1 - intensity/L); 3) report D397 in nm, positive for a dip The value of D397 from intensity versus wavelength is 0.68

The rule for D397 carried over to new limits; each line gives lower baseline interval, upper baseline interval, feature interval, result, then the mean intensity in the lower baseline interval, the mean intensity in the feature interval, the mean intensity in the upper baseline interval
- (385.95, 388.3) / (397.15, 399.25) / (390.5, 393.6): 0.30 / 10.6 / 10.1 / 12.1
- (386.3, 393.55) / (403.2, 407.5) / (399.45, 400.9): -0.20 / 10.2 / 15.1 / 14.8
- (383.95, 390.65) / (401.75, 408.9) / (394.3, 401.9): 0.49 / 10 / 12.2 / 15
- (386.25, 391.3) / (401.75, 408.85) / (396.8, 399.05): 0.37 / 10.5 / 10.9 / 15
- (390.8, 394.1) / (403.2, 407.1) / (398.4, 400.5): -0.36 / 9.52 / 14.6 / 14.8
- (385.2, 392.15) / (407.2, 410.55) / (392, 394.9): 0.71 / 10.7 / 8.61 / 13.6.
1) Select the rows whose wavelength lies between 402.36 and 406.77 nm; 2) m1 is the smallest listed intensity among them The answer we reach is 12.8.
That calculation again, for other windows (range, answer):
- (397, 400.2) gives 5.764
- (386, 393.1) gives 6.088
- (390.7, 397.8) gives 4.481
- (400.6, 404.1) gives 13.44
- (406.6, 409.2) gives 12.21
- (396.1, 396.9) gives 4.876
